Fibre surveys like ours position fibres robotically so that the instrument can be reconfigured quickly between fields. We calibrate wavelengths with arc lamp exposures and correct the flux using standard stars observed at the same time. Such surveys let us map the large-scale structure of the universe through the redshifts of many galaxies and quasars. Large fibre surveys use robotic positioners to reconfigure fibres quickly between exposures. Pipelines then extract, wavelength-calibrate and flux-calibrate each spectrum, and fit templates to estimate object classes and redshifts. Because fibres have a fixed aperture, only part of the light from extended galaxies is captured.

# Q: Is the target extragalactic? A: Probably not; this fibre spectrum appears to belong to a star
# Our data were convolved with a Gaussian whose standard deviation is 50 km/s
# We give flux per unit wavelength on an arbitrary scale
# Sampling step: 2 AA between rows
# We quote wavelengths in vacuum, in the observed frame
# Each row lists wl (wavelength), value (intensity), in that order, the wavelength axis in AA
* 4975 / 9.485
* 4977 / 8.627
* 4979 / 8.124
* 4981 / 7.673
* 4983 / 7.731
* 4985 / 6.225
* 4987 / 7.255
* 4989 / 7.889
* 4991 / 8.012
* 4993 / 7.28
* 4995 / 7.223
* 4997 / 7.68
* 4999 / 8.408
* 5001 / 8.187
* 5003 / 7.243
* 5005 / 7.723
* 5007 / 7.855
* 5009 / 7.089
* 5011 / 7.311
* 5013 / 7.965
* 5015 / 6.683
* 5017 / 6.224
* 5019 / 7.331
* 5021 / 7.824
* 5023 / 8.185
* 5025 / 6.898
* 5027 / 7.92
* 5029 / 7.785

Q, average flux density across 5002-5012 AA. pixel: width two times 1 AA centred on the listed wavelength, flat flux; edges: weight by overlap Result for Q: 7.44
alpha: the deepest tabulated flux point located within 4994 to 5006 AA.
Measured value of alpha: 7.223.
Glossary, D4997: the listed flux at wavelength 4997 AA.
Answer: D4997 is 7.68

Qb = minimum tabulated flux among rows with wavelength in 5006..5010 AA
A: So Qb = 7.089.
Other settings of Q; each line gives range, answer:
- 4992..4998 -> 7.39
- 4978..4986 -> 7.44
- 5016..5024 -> 7.39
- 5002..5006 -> 7.48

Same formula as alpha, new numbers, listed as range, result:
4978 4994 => 6.225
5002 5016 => 6.683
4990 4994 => 7.28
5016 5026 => 6.224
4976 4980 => 8.124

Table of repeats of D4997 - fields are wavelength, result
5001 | 8.187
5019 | 7.331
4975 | 9.485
